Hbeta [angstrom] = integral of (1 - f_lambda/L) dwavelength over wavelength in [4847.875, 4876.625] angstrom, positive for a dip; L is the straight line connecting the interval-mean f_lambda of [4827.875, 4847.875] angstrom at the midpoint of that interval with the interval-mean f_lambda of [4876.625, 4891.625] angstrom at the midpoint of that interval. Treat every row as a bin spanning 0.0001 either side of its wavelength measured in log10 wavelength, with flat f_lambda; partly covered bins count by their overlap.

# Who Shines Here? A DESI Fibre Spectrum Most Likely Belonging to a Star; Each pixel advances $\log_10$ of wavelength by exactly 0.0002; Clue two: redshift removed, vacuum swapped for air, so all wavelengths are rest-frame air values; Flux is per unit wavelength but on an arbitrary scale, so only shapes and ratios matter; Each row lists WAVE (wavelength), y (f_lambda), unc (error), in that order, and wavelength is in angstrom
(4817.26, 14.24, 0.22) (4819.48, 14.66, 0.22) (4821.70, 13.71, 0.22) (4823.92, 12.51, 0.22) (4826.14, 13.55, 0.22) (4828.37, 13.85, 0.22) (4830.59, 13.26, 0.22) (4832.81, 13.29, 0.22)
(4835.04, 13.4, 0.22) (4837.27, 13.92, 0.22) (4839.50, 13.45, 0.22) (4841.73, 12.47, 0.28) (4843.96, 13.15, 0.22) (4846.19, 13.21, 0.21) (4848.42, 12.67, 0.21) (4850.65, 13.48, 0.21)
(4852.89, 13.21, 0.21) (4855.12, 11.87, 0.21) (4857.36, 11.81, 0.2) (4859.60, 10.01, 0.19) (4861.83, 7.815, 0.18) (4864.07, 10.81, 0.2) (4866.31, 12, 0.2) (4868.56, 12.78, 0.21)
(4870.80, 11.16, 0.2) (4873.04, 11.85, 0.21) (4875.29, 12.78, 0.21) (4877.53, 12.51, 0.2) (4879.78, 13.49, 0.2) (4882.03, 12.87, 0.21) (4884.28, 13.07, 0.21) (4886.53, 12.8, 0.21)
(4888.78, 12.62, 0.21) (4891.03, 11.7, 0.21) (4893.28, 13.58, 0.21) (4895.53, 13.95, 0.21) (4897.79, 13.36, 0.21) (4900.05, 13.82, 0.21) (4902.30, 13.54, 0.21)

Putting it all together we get 2.9 angstrom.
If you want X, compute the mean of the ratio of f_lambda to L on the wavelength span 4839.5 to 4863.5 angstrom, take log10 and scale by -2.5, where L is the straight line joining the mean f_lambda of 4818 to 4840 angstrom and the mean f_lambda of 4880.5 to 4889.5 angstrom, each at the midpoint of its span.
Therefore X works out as 0.11 mag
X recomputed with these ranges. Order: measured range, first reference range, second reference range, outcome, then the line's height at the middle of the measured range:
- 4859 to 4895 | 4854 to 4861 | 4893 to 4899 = 0.031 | 12.4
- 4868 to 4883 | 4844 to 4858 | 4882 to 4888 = 0.033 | 12.9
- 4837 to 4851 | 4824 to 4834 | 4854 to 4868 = -0.083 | 12.2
